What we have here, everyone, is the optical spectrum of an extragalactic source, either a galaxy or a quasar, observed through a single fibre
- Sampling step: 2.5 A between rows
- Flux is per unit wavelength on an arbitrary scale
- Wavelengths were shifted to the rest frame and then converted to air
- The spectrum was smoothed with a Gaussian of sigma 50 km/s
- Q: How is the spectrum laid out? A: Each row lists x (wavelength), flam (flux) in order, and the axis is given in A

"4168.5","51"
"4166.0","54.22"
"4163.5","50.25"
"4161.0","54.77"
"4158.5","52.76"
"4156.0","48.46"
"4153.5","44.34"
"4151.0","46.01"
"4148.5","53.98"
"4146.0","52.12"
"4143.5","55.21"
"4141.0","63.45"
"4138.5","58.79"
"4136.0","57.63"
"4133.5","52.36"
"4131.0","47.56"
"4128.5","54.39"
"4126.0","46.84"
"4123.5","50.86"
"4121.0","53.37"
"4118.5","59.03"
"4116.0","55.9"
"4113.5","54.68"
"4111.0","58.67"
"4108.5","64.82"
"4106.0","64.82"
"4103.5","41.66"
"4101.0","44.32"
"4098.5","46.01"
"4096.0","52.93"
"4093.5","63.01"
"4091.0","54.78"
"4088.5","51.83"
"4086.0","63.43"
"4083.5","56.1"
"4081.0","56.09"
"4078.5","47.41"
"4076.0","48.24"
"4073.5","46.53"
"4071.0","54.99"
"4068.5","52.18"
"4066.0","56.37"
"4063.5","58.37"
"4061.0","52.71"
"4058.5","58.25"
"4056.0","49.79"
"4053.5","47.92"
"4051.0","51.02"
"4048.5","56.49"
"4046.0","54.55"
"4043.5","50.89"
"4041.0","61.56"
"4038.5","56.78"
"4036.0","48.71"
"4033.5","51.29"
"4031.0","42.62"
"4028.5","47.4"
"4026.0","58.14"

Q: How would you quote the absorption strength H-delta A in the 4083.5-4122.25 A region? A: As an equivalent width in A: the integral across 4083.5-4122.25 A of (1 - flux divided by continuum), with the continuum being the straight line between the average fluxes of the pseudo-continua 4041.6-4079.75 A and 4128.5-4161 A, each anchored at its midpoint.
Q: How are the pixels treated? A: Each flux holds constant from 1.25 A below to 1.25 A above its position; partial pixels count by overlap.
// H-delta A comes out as -1.9 A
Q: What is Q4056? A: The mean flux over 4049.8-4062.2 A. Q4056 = 51.9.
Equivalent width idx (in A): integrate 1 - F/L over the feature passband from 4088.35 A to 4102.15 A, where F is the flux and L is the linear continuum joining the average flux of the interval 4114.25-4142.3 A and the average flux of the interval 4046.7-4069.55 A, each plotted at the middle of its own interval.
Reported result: 0.5 A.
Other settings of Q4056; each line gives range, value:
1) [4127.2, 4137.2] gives 52.9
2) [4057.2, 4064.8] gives 56.4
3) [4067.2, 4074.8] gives 51.2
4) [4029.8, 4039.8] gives 49.9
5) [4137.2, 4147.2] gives 57.4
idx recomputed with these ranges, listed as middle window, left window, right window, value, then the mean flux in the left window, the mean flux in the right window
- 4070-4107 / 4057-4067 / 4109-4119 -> 2.7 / 56.3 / 57.5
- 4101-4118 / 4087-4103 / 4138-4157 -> -1.3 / 51.8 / 52.6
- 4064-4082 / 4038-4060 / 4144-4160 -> 0.4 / 54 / 50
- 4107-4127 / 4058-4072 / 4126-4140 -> -0.6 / 55.3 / 53.7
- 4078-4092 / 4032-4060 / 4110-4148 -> -0.4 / 53.3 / 54.7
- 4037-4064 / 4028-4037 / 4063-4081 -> -2.6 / 47.5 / 52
